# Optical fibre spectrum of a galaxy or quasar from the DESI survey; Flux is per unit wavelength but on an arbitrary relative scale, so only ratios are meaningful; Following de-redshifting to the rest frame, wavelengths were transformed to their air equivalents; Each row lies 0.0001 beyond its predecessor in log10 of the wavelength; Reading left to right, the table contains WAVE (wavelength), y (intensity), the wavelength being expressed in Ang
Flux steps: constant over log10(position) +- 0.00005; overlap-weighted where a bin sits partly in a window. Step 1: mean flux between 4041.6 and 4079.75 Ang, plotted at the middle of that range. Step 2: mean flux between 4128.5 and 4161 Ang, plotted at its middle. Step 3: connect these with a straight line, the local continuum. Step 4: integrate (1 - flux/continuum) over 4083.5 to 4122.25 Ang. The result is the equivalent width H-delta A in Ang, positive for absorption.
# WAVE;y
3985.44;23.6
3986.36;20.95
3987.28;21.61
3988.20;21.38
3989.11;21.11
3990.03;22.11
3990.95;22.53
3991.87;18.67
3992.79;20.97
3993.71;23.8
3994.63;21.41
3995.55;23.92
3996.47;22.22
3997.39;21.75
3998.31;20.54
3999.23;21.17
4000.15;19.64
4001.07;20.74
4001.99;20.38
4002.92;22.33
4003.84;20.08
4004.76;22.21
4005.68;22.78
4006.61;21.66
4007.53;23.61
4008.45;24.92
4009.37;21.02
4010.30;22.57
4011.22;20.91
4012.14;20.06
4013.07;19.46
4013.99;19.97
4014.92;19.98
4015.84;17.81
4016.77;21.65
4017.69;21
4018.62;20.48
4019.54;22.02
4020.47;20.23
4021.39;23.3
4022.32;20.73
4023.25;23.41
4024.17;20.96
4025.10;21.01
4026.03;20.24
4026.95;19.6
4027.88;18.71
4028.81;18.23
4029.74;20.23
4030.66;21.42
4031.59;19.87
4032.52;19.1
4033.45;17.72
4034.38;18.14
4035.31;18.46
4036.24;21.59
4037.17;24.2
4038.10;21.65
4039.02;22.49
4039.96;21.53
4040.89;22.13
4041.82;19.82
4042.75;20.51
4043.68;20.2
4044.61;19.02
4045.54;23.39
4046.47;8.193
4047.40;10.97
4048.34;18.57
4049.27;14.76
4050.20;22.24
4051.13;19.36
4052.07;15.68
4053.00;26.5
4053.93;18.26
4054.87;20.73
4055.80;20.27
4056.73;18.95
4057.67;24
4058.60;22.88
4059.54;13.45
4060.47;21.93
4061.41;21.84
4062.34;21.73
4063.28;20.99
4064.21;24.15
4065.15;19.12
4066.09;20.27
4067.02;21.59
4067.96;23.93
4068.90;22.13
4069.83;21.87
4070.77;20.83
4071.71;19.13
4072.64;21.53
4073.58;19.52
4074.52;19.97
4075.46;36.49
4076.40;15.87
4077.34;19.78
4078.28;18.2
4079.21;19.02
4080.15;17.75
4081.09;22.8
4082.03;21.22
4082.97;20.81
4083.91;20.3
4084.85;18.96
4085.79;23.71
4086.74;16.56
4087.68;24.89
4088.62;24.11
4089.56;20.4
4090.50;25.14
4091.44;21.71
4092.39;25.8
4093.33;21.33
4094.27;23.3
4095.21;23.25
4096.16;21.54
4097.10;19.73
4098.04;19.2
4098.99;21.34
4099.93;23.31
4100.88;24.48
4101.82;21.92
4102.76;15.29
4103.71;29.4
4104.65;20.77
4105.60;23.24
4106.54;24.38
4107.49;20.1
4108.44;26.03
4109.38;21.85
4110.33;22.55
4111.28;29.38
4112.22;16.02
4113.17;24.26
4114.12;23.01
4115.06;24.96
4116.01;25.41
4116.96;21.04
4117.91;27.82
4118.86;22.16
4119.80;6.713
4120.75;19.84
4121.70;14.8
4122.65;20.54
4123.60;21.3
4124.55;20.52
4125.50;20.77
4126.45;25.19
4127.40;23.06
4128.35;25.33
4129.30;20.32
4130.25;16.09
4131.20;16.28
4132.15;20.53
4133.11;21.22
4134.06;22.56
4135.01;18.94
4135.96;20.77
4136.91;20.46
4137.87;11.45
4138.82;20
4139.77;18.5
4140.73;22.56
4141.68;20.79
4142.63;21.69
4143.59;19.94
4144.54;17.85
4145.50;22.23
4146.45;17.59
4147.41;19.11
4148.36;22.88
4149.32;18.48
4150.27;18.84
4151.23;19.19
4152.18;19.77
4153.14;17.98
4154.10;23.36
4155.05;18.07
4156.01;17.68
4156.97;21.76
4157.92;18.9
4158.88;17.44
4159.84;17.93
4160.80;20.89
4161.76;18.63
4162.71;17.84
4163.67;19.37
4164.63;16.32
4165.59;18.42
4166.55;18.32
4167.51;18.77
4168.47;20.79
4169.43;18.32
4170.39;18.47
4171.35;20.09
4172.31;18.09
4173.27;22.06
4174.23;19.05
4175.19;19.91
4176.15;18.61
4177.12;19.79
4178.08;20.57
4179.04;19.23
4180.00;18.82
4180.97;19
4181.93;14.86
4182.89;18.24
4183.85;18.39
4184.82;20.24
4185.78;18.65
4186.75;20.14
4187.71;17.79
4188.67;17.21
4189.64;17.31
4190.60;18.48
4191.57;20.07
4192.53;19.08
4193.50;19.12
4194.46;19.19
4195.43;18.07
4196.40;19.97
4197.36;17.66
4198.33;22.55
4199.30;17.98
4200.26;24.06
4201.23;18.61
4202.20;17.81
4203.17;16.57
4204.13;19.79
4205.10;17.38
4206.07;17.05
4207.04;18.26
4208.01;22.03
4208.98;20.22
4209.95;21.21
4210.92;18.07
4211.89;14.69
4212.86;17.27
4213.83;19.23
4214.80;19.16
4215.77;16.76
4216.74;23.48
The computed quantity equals -4.09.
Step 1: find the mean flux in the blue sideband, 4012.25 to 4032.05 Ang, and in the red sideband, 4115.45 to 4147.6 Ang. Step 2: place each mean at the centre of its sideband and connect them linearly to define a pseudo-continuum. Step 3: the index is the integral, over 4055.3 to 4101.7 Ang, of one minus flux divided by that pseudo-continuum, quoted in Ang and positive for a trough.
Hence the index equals -2.66 Ang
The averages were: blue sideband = 20.5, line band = 21.5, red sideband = 20.1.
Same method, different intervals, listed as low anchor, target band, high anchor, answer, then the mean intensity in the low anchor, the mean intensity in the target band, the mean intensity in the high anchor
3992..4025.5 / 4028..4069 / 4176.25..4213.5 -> 1.59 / 21.4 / 20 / 18.8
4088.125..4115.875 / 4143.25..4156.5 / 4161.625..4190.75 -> 0.45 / 22.7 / 19.5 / 18.8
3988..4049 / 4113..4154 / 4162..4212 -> -1.74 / 20.6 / 20.3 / 18.9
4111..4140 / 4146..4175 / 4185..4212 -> 0.95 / 20.6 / 19.2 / 19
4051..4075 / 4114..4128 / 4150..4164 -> -0.94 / 20.8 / 21.1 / 19.2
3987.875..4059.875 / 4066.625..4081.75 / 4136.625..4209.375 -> -0.93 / 20.5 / 21.3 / 19.1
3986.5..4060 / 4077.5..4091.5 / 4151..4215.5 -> -0.76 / 20.5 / 21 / 18.9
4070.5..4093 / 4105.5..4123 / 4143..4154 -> -1.04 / 21.4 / 21.8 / 19.6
